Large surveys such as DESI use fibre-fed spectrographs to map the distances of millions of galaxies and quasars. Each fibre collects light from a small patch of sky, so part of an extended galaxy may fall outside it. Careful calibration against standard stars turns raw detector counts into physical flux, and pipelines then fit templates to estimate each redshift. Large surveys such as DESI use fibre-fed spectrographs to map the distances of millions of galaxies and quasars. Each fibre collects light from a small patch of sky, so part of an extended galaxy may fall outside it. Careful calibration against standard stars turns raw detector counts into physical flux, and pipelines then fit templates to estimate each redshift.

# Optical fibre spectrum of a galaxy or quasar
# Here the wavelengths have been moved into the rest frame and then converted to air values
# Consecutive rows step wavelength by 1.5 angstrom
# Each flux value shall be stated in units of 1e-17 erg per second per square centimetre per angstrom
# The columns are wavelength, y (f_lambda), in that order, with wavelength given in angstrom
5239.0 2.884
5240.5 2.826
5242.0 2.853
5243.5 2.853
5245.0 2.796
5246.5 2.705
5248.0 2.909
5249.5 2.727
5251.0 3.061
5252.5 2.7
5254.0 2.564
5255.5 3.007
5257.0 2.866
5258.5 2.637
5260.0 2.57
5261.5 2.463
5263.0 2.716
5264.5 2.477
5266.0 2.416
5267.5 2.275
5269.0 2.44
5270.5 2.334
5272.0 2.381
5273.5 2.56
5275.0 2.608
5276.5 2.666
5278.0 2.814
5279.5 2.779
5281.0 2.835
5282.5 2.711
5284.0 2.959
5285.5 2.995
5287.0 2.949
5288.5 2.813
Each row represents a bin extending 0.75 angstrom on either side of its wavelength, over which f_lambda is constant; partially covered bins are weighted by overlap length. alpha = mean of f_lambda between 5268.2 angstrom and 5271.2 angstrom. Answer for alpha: 2.39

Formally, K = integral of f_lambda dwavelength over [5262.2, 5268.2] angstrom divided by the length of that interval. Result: 2.47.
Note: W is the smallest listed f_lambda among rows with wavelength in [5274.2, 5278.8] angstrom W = 2.608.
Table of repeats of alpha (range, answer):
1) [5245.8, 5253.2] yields 2.82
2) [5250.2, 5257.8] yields 2.84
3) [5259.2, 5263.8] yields 2.58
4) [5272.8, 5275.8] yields 2.59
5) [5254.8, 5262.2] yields 2.71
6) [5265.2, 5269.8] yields 2.38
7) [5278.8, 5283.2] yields 2.78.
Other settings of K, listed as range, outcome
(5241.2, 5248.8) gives 2.82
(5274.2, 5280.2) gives 2.71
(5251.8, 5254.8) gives 2.64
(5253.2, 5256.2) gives 2.78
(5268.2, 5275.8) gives 2.46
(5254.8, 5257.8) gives 2.93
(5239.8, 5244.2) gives 2.84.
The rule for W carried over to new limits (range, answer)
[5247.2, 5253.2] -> 2.7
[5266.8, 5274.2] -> 2.275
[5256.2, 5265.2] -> 2.463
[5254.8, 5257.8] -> 2.866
